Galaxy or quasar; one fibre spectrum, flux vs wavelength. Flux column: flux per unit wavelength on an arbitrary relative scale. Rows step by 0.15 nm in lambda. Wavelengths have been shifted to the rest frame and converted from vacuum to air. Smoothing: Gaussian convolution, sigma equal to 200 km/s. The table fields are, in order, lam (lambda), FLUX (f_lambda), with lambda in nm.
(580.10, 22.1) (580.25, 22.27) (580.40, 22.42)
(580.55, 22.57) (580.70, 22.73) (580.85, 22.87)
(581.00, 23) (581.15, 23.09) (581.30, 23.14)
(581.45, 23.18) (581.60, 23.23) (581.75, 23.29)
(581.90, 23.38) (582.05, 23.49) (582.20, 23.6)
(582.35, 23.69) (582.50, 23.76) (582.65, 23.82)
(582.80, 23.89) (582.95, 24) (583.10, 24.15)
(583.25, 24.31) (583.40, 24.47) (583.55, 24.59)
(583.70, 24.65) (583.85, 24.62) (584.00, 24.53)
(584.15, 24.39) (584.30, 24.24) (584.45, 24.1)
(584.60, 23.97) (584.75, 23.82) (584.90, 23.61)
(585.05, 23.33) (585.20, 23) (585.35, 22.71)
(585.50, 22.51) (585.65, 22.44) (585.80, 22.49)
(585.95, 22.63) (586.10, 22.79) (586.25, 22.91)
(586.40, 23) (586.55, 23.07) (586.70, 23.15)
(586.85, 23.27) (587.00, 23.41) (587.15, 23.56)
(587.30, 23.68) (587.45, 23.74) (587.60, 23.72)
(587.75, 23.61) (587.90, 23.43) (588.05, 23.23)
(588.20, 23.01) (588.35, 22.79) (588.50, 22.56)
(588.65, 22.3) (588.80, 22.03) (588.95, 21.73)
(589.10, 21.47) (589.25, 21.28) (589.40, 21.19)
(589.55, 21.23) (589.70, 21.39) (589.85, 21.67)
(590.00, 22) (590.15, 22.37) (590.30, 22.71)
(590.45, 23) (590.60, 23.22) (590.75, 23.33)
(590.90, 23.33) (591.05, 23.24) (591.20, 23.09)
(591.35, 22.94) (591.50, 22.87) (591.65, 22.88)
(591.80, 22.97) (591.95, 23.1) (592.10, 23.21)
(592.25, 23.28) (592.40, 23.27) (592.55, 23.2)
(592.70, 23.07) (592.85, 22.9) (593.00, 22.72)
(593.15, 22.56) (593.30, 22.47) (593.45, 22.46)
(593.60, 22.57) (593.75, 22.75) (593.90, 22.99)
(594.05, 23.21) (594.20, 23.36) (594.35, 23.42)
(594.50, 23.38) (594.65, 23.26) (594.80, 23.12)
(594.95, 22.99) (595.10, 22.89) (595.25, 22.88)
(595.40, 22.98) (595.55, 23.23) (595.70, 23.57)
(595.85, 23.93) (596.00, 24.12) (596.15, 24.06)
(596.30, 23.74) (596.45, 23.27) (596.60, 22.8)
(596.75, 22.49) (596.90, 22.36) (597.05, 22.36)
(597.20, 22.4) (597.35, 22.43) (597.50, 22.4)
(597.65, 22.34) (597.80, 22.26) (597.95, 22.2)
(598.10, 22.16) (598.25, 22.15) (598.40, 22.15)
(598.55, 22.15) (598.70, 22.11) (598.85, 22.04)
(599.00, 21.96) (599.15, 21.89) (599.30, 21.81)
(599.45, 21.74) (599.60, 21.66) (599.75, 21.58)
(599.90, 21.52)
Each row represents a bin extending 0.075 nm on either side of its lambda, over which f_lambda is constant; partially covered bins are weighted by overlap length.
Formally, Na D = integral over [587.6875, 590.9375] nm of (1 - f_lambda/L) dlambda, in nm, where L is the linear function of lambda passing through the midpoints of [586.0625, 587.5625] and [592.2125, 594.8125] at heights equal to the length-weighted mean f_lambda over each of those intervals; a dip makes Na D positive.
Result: 0.11 nm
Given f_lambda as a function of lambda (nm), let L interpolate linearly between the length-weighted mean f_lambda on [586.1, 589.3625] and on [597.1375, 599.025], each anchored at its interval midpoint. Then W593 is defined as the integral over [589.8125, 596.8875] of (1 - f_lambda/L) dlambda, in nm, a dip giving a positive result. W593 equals -0.16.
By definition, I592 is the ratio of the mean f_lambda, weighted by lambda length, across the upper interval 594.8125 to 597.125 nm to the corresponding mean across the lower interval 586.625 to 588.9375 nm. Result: 1.00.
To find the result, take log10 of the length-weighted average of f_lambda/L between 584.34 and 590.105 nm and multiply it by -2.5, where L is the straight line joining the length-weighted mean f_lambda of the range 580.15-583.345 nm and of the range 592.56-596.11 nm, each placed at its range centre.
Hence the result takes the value 0.020 mag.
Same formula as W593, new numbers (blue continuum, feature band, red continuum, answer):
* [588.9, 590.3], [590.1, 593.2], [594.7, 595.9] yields -0.115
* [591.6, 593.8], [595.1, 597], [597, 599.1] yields -0.067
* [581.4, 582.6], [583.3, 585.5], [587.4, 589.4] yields -0.077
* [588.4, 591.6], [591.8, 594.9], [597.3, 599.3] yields -0.104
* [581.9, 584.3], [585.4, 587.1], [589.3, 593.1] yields 0.049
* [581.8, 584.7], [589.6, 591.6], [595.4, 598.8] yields 0.059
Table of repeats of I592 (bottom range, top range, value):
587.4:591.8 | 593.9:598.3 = 1.02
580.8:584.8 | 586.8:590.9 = 0.95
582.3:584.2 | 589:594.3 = 0.94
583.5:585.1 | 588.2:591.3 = 0.92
